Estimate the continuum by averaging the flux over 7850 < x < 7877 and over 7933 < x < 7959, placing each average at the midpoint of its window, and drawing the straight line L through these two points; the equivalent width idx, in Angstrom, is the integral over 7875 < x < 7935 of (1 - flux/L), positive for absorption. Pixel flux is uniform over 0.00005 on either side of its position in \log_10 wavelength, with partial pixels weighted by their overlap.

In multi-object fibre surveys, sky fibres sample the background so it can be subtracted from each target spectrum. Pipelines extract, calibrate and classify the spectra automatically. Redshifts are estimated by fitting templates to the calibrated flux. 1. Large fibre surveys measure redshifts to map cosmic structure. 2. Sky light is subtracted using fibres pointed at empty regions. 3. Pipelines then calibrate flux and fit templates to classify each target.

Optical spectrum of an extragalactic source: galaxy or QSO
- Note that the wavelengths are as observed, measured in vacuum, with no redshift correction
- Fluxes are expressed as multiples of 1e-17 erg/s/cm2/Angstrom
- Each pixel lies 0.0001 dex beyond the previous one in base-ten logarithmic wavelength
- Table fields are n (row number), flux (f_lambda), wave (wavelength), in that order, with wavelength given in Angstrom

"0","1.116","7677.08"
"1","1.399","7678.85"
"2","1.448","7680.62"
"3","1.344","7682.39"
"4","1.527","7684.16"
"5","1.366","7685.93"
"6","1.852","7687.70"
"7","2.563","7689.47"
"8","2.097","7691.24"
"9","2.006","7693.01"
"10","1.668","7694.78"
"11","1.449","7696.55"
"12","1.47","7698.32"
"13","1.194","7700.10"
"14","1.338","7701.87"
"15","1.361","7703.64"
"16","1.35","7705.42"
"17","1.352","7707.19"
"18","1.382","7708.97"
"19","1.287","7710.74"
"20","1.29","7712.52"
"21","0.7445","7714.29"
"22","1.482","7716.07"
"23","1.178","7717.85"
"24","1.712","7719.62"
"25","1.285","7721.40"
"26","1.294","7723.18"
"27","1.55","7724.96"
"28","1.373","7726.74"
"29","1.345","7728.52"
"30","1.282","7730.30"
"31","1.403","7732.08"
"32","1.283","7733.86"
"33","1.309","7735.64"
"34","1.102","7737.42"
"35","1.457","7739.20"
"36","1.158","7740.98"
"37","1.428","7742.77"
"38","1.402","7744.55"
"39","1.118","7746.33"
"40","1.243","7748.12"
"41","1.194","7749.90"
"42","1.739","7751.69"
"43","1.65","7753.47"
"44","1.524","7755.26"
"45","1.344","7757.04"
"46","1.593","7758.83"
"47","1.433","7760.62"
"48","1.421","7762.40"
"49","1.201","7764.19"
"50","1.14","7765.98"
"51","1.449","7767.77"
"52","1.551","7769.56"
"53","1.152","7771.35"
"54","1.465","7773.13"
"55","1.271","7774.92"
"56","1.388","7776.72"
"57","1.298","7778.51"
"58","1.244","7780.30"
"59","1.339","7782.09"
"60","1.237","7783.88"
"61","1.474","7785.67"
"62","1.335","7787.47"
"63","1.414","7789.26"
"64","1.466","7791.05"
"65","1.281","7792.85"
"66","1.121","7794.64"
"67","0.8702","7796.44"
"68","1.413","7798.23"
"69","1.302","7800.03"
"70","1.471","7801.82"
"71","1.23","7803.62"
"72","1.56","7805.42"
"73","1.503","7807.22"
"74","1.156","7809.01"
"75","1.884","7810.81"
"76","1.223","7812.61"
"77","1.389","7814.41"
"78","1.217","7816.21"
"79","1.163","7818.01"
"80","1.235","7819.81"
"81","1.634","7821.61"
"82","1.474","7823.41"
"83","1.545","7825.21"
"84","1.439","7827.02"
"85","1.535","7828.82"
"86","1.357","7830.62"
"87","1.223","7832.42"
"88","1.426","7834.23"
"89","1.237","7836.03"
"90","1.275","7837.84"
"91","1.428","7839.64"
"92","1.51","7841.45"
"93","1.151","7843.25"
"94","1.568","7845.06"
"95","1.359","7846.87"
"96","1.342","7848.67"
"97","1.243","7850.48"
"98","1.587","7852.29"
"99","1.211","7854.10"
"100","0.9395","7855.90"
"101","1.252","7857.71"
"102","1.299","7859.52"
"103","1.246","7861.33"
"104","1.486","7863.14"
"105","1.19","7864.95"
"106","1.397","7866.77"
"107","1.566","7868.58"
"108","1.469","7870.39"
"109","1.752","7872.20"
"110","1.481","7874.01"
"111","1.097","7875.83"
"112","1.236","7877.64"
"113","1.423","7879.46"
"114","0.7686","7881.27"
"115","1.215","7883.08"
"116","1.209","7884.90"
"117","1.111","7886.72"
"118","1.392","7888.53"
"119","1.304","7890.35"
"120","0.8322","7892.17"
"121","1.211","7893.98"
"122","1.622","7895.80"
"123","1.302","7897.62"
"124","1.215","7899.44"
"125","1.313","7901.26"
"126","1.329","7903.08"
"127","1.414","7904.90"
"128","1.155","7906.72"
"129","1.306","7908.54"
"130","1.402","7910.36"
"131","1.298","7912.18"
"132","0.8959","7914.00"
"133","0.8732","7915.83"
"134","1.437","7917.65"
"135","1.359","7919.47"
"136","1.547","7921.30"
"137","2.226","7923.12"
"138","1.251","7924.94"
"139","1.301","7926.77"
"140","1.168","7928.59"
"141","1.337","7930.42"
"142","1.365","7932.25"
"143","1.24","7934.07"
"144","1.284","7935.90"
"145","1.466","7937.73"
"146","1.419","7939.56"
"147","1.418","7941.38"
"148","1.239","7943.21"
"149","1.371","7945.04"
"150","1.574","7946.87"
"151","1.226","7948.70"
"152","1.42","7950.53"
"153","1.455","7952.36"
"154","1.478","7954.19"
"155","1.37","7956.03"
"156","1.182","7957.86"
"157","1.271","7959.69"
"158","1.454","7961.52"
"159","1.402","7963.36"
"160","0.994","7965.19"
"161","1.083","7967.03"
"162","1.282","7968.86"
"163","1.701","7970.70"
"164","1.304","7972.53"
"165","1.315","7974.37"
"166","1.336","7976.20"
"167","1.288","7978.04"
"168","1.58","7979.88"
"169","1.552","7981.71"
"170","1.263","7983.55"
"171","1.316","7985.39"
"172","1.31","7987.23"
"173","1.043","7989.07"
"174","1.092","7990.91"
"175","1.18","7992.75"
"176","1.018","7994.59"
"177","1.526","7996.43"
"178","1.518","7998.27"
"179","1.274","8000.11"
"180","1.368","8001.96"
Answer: 3.5 Angstrom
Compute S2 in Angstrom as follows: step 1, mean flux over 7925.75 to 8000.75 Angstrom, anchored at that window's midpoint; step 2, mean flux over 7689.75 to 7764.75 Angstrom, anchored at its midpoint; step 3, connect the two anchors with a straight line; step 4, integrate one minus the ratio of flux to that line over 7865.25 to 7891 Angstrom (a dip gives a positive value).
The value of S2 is 0.8 Angstrom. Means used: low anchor 1.4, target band 1.31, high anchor 1.33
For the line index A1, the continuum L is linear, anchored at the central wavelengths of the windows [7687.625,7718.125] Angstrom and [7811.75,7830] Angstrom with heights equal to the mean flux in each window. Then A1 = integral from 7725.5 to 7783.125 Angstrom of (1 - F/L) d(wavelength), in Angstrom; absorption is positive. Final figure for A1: 3.8 Angstrom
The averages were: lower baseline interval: 1.5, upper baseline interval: 1.39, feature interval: 1.35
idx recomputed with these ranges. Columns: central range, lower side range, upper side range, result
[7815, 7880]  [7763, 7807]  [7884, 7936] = -2.43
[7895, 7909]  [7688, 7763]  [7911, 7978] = 0.29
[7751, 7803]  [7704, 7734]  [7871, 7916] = -2.29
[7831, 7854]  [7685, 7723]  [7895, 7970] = 0.66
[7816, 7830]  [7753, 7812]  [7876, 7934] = -0.79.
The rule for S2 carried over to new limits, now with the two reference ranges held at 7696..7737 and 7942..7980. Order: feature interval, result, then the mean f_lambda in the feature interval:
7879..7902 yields 2.07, 1.22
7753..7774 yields -1.12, 1.41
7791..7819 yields 0.26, 1.32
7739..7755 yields -0.55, 1.38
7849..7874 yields -0.41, 1.36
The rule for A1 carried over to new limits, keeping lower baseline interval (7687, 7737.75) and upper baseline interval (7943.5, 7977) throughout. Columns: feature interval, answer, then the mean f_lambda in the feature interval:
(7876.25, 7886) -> 1.50 Angstrom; 1.17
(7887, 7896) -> 0.92 Angstrom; 1.23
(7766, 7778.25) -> 0.57 Angstrom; 1.36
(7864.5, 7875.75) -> -0.63 Angstrom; 1.46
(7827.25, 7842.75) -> 0.30 Angstrom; 1.37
